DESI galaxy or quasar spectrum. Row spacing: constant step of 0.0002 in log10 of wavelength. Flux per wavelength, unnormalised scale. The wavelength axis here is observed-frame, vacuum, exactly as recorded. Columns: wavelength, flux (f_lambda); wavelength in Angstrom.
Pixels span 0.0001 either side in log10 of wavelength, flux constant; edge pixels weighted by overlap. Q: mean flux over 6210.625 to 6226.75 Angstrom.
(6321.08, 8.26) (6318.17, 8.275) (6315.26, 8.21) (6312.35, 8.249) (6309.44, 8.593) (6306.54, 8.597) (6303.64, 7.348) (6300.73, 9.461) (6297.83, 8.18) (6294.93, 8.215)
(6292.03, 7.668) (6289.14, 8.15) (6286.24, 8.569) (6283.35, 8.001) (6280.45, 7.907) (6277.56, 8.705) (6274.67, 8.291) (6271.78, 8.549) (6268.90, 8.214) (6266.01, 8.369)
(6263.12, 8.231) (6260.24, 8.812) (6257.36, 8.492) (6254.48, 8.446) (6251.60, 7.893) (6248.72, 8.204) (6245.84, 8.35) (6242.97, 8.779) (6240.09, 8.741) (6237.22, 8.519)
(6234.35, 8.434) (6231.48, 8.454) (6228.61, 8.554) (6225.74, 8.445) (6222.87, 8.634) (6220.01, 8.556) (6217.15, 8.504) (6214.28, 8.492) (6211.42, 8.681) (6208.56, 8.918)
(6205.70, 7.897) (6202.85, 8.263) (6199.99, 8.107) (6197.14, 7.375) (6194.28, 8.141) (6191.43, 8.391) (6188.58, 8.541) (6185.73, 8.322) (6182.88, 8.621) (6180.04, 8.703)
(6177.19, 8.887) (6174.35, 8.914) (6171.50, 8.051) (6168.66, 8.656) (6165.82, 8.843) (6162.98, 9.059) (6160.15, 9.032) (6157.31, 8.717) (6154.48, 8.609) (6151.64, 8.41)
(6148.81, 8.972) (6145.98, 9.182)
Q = 8.55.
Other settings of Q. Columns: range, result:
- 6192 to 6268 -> 8.39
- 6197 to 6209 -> 8.13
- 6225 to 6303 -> 8.38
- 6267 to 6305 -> 8.25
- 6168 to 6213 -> 8.4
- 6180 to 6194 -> 8.47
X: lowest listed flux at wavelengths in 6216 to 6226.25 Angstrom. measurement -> 8.445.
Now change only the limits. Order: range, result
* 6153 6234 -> 7.375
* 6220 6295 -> 7.668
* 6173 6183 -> 8.621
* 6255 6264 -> 8.231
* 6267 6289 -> 7.907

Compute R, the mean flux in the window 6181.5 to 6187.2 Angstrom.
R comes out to 8.47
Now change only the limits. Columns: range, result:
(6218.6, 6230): 8.55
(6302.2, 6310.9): 8.19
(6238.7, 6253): 8.39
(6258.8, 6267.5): 8.47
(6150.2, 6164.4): 8.77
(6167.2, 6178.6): 8.63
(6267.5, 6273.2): 8.39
